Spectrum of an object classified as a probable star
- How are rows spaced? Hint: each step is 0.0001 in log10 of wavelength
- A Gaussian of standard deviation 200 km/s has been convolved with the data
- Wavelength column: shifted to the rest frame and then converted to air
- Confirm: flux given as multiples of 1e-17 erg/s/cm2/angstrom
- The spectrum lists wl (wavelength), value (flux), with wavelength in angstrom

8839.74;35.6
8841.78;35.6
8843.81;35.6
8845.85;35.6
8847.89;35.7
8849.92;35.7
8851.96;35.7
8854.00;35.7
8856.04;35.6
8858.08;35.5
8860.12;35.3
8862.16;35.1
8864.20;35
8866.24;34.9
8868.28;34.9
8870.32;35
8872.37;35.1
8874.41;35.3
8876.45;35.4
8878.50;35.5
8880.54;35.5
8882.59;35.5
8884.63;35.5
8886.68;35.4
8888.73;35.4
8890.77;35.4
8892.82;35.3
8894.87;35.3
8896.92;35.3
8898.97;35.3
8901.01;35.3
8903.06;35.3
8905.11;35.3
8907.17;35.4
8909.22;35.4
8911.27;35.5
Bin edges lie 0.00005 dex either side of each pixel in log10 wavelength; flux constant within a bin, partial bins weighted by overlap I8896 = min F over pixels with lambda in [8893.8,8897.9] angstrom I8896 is 35.3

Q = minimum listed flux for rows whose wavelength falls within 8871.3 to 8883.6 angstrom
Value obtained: 35.1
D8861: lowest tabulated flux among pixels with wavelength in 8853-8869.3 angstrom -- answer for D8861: 34.9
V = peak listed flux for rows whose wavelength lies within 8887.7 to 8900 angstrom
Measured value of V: 35.4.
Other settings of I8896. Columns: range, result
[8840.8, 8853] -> 35.6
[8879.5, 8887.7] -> 35.4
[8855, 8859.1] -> 35.5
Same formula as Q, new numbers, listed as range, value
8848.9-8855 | 35.7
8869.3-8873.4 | 35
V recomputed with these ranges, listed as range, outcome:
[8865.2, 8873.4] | 35.1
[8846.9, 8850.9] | 35.7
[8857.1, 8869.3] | 35.5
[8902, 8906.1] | 35.3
